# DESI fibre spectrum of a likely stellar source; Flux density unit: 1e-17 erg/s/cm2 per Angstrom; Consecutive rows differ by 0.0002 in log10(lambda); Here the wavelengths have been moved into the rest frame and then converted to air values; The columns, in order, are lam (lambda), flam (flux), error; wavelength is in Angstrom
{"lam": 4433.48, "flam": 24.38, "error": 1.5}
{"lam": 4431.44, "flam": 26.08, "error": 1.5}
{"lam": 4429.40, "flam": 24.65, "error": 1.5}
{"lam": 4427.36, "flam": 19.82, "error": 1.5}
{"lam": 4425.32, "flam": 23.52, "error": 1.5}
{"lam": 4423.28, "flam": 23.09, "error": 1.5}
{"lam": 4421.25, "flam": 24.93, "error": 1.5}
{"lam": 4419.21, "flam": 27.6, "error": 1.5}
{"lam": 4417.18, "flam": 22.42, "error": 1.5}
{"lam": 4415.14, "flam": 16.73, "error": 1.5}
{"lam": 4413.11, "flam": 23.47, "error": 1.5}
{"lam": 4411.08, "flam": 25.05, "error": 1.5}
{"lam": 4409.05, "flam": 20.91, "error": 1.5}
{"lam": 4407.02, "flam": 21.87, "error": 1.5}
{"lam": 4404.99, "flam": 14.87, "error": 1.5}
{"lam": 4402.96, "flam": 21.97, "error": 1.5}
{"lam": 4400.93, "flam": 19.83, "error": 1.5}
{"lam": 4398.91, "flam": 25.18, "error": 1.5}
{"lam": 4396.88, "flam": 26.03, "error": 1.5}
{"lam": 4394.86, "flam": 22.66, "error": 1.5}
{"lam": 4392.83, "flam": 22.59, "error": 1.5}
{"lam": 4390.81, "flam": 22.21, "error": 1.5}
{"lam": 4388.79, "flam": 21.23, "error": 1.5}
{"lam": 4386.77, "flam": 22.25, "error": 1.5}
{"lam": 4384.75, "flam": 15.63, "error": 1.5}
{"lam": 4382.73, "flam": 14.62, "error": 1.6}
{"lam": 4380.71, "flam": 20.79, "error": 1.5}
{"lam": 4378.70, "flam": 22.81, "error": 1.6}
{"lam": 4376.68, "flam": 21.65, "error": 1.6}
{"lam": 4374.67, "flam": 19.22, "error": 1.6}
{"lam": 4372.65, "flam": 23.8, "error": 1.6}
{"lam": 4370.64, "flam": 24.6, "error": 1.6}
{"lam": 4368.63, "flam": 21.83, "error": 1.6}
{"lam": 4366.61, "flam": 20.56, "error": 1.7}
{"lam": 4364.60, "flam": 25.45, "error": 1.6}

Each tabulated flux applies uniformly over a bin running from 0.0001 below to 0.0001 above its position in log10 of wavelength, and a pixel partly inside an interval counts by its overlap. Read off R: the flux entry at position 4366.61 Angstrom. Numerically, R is 20.56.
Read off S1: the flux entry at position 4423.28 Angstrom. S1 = 23.09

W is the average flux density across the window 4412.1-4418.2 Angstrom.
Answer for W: 20.9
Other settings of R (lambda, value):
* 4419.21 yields 27.6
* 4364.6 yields 25.45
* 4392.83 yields 22.59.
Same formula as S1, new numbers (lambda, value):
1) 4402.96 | 21.97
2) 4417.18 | 22.42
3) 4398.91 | 25.18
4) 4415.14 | 16.73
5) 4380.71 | 20.79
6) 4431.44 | 26.08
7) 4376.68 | 21.65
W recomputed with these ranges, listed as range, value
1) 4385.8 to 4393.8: 22.1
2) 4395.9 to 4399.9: 25.6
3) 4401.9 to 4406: 18.4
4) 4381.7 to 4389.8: 18.4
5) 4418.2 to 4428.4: 23.8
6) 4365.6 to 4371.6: 22.3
